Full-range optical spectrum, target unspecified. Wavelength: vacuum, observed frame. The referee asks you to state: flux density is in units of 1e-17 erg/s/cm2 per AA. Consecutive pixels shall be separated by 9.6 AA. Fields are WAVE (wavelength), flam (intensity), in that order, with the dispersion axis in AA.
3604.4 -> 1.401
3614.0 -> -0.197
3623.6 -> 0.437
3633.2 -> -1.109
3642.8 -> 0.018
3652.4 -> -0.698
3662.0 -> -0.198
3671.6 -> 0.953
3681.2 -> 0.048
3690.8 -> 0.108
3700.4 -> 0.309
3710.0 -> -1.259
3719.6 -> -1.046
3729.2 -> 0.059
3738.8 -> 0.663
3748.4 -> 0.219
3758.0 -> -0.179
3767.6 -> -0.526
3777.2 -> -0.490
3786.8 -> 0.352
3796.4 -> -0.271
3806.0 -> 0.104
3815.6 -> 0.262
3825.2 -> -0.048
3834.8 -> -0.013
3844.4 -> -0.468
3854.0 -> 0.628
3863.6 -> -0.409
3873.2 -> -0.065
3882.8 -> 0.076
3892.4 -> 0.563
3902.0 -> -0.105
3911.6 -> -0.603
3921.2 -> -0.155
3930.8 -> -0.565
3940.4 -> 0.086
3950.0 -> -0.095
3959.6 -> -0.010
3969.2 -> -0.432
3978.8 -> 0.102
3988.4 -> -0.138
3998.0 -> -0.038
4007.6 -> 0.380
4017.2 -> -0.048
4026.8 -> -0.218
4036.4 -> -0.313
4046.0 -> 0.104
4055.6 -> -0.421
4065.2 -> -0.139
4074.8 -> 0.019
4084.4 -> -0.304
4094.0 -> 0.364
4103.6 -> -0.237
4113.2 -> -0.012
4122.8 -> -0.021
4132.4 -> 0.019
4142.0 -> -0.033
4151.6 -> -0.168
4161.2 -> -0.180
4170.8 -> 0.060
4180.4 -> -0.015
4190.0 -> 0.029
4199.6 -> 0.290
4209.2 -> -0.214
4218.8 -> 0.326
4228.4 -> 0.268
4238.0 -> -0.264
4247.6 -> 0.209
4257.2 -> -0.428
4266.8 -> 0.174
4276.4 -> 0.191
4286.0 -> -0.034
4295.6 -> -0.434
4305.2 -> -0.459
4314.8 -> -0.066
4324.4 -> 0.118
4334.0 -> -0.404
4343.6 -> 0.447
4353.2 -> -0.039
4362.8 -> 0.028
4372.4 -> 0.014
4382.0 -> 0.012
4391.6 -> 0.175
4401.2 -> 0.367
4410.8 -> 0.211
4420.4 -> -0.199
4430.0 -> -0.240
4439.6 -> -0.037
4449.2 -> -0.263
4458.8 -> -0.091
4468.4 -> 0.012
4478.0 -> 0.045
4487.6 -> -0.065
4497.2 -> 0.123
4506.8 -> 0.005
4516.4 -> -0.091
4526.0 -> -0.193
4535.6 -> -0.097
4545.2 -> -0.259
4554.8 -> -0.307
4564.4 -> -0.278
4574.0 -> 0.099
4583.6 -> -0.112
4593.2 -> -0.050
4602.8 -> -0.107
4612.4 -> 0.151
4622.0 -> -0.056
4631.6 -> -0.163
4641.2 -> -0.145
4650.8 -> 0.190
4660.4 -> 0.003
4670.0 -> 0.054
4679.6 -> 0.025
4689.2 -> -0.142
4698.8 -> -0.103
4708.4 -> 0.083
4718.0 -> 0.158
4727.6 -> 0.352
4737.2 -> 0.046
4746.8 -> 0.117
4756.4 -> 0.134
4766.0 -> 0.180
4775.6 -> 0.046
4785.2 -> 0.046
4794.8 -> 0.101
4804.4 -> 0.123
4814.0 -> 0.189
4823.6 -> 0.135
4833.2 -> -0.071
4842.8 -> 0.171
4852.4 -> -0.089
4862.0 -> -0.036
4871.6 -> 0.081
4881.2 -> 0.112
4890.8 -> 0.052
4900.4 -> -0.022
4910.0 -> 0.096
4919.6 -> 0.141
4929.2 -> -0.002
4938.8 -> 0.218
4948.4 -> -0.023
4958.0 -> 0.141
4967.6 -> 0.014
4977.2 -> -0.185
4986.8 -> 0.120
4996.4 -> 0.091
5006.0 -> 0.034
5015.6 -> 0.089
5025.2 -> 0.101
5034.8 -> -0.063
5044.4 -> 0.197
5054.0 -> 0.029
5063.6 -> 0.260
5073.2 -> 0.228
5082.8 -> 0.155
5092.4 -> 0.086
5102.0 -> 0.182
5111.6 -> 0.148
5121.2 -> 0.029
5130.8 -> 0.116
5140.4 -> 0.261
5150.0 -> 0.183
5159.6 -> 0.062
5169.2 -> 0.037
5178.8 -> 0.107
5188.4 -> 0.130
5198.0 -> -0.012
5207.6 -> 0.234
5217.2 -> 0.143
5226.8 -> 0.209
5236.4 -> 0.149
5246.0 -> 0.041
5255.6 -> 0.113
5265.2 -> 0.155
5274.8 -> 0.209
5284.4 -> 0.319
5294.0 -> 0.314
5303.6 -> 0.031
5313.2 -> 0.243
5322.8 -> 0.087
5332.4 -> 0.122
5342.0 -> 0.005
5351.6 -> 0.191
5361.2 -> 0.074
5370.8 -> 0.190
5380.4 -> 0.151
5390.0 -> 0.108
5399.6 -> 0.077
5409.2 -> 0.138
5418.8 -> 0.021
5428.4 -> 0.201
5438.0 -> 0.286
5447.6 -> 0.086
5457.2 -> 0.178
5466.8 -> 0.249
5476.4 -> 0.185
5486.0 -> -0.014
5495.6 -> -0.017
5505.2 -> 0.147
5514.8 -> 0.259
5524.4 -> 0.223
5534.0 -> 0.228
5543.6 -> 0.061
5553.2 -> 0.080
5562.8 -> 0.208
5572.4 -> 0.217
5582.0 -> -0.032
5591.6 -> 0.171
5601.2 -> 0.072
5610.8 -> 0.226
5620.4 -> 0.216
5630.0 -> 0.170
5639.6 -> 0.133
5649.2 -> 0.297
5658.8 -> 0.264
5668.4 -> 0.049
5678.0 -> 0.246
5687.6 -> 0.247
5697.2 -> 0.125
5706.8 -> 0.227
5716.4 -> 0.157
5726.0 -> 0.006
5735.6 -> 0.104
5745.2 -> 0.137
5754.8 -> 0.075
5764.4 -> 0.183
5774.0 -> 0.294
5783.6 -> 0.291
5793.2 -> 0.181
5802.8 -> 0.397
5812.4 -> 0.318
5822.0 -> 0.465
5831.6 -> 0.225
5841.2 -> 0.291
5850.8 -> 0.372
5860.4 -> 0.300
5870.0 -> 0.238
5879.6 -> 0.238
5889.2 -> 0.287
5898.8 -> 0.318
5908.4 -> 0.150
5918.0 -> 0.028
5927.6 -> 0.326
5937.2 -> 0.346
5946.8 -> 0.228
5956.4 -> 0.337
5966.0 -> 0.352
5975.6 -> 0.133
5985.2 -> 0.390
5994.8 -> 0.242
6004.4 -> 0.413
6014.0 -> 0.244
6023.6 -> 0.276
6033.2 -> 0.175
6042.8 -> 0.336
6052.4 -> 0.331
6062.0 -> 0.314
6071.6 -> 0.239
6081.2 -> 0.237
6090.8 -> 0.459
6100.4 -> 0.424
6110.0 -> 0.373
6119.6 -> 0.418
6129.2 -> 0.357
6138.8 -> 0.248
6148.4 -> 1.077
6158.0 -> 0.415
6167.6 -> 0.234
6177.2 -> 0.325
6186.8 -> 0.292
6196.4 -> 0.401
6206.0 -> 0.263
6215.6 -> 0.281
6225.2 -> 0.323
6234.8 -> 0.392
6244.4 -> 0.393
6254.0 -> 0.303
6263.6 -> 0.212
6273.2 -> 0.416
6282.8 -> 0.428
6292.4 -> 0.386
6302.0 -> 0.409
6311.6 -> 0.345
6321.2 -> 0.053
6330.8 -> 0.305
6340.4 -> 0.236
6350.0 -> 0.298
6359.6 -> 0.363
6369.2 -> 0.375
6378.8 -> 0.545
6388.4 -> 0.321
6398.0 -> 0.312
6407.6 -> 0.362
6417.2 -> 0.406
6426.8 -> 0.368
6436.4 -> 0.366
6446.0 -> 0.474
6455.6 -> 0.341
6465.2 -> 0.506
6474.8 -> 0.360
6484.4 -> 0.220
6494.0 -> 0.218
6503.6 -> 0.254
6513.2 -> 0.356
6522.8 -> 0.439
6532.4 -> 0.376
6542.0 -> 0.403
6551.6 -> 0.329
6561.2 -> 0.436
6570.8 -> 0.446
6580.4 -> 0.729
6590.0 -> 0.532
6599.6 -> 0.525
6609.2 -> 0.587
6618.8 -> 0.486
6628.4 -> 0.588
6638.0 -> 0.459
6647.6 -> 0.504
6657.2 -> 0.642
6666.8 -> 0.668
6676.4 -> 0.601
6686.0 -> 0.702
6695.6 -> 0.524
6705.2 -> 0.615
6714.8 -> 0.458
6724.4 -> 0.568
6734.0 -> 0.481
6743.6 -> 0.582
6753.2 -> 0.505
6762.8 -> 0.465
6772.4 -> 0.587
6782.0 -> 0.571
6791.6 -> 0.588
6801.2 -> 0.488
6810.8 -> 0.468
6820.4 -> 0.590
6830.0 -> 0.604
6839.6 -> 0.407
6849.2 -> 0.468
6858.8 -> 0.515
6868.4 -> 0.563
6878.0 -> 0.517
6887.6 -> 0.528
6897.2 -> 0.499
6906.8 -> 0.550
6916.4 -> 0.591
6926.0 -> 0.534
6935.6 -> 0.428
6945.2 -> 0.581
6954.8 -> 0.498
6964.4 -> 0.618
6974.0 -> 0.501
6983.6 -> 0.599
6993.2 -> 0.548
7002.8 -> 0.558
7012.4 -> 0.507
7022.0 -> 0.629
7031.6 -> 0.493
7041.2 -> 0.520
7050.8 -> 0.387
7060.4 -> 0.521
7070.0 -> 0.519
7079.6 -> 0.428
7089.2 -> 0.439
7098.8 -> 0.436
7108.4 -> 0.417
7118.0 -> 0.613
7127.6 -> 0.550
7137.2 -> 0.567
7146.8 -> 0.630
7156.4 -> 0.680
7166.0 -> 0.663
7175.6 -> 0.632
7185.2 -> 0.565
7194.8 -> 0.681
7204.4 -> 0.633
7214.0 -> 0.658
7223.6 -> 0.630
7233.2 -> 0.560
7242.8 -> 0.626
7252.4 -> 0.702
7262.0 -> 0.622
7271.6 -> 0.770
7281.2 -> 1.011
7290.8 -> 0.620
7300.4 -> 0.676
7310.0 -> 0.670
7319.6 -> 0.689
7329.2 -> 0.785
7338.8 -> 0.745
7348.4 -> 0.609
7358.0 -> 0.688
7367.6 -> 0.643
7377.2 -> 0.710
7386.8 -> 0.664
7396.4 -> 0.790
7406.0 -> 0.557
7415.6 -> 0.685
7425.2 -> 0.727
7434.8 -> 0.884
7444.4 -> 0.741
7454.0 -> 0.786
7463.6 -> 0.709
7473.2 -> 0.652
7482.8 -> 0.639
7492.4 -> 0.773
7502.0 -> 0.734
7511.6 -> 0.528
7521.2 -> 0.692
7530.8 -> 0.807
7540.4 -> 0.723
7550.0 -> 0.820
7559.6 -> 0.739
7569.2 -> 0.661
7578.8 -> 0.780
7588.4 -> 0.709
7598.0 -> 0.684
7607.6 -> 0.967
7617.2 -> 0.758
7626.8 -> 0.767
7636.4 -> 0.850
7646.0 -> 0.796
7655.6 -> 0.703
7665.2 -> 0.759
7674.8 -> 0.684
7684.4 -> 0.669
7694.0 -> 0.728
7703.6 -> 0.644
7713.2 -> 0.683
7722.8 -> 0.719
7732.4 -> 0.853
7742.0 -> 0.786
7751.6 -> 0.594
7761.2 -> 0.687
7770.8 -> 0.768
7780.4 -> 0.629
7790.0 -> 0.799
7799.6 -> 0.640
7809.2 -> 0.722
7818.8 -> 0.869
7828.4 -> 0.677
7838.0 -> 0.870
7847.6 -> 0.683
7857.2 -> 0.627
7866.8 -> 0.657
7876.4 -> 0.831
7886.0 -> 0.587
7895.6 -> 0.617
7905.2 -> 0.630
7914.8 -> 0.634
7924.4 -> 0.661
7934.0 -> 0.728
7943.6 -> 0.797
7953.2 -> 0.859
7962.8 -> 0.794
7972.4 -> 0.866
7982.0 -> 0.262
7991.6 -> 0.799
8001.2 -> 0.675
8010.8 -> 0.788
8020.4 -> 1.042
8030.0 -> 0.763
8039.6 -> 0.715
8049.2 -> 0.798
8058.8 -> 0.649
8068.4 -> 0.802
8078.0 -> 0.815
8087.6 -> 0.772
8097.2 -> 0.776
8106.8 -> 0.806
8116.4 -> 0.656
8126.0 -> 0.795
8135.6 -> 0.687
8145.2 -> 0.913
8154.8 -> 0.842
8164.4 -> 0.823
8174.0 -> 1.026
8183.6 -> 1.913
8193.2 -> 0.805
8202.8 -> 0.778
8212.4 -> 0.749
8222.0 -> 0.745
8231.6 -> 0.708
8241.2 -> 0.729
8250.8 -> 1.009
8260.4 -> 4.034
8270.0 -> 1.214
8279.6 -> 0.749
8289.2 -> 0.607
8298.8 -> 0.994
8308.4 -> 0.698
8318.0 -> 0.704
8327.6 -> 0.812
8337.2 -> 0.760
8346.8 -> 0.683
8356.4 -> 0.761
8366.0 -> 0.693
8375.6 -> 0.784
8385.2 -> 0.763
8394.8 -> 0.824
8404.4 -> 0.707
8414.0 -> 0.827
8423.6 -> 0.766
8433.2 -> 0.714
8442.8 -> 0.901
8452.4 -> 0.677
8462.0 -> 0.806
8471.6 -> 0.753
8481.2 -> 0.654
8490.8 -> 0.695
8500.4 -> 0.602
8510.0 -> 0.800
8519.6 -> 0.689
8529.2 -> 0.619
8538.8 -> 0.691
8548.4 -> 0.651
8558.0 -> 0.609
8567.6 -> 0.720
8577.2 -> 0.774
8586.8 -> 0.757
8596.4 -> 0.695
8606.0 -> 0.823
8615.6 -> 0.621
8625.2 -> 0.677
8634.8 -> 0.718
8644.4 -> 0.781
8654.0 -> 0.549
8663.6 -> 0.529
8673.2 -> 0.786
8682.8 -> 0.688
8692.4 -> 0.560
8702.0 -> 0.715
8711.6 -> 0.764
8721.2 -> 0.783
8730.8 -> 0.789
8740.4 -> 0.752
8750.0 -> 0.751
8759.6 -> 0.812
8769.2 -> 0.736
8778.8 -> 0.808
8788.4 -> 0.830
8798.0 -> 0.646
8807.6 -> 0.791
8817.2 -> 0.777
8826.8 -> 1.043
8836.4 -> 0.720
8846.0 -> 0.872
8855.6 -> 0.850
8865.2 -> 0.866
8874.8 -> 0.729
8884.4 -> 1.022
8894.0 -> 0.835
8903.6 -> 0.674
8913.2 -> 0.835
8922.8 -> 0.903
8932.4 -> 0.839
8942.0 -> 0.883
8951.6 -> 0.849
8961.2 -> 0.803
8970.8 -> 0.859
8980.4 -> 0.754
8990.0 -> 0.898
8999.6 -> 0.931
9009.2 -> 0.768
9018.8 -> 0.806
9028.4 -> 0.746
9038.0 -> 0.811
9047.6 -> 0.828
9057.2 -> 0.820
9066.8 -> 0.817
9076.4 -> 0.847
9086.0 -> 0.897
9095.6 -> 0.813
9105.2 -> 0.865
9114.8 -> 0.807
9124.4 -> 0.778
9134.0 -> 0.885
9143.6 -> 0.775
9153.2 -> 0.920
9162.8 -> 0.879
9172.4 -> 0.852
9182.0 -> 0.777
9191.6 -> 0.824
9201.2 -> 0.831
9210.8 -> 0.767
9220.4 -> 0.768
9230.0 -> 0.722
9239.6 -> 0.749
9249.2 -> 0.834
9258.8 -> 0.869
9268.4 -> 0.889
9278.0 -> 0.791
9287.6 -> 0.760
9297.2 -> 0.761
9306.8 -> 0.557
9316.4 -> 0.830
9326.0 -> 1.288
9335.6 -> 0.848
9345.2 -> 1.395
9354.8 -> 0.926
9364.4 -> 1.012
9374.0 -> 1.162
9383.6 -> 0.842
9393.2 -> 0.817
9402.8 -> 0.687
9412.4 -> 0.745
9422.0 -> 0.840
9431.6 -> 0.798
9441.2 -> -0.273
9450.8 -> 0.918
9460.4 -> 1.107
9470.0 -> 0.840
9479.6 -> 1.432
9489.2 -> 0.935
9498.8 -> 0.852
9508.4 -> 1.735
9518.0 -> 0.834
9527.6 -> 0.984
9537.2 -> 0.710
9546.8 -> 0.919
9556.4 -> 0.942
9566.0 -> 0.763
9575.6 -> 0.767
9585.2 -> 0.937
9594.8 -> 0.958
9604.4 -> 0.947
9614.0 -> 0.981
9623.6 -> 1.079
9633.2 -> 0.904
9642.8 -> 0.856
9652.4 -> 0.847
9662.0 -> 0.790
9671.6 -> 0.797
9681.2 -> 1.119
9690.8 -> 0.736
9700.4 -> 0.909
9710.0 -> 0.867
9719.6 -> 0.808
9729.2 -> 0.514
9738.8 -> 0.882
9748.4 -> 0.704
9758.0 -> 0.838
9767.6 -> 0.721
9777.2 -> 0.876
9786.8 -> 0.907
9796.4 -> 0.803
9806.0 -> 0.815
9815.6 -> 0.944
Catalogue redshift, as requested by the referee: 0.650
